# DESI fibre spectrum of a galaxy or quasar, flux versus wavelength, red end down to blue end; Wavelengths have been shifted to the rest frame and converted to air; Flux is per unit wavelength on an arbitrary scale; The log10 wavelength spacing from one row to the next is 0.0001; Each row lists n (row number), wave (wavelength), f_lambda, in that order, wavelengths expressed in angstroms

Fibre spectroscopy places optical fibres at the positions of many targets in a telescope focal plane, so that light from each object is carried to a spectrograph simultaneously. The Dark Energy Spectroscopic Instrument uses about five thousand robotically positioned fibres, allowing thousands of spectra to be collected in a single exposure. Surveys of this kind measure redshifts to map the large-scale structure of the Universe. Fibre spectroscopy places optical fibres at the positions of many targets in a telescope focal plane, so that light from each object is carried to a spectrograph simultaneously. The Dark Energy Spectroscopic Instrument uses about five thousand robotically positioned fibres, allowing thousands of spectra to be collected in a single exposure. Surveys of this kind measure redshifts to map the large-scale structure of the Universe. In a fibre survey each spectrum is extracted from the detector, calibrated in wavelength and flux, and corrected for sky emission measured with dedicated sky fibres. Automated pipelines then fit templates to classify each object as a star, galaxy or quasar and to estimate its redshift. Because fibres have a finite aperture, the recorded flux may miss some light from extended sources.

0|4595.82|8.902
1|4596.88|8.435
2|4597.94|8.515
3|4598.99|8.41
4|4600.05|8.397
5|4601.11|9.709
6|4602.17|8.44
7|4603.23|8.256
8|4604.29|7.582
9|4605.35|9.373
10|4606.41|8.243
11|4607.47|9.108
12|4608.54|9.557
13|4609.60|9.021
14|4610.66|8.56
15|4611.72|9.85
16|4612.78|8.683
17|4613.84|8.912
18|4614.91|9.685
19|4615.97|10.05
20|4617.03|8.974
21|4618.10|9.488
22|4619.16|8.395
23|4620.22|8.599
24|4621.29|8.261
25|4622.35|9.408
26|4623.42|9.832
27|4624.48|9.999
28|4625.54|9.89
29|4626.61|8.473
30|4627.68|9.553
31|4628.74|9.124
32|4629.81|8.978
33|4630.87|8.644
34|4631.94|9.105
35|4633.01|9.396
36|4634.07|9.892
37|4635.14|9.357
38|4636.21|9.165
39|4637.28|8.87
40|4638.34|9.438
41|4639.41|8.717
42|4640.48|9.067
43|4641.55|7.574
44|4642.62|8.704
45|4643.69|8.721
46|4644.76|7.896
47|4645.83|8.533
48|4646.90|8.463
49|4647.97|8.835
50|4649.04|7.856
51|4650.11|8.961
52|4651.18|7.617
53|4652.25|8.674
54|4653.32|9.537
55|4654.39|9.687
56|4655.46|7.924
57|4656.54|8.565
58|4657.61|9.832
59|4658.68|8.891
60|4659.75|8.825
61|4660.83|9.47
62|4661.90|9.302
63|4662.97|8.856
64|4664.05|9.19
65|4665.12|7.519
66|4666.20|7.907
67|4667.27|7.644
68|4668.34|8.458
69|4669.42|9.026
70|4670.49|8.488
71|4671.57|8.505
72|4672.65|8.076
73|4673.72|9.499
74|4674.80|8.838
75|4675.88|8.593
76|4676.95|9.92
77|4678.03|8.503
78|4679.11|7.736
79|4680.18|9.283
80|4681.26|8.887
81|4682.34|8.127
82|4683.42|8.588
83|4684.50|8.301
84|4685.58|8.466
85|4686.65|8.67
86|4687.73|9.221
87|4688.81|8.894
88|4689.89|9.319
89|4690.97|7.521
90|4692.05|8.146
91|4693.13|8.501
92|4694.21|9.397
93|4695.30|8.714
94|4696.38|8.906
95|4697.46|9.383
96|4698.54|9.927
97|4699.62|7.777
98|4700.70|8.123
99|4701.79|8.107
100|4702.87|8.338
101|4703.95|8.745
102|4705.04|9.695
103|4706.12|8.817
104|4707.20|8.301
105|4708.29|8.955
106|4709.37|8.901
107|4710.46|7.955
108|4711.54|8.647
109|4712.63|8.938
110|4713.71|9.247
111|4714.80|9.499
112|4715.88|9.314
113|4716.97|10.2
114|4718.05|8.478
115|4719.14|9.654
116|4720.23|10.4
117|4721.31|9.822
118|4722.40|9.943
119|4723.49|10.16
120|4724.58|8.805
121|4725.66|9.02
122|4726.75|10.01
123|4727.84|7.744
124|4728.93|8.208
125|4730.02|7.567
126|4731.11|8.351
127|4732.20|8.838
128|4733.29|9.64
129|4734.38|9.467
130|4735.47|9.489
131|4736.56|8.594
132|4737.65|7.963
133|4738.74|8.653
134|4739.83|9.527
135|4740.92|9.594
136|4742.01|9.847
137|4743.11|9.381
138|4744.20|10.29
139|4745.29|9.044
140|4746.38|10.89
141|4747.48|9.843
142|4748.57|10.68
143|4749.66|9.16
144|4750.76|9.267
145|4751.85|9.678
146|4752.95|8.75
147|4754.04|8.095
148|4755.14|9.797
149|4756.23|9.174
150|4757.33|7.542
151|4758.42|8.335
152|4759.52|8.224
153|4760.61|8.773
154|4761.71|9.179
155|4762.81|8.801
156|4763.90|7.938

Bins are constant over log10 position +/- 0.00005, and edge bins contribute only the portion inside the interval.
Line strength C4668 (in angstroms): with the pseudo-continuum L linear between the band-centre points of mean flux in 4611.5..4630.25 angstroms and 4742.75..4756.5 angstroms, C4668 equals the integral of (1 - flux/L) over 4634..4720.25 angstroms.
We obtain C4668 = 5.5 angstroms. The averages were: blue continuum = 9.22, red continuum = 9.55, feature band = 8.77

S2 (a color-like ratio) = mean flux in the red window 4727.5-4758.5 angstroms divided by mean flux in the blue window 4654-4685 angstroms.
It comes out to 1.05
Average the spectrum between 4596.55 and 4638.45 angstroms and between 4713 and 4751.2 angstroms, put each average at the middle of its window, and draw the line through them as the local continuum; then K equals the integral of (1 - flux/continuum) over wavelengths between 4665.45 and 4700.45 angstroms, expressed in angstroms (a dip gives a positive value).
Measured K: 2.1 angstroms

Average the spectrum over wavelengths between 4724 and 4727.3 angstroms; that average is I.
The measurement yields 9.29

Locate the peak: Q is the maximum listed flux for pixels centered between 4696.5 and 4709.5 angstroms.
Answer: 9.927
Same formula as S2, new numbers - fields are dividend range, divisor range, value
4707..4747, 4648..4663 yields 1.04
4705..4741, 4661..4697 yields 1.05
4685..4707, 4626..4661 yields 0.99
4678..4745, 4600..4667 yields 1.00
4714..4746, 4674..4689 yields 1.06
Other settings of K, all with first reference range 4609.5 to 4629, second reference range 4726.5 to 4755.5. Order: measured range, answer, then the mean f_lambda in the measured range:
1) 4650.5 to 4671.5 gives 1.1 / 8.7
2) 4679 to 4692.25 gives 0.9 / 8.59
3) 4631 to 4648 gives 0.6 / 8.85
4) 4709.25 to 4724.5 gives -0.3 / 9.36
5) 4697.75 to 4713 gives 0.9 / 8.67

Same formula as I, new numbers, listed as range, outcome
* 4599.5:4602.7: 8.84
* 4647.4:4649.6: 8.36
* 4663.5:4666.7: 8.19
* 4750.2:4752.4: 9.45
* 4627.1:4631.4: 9.08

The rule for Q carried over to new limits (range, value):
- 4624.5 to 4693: 9.92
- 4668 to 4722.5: 10.4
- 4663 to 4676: 9.499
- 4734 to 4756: 10.89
